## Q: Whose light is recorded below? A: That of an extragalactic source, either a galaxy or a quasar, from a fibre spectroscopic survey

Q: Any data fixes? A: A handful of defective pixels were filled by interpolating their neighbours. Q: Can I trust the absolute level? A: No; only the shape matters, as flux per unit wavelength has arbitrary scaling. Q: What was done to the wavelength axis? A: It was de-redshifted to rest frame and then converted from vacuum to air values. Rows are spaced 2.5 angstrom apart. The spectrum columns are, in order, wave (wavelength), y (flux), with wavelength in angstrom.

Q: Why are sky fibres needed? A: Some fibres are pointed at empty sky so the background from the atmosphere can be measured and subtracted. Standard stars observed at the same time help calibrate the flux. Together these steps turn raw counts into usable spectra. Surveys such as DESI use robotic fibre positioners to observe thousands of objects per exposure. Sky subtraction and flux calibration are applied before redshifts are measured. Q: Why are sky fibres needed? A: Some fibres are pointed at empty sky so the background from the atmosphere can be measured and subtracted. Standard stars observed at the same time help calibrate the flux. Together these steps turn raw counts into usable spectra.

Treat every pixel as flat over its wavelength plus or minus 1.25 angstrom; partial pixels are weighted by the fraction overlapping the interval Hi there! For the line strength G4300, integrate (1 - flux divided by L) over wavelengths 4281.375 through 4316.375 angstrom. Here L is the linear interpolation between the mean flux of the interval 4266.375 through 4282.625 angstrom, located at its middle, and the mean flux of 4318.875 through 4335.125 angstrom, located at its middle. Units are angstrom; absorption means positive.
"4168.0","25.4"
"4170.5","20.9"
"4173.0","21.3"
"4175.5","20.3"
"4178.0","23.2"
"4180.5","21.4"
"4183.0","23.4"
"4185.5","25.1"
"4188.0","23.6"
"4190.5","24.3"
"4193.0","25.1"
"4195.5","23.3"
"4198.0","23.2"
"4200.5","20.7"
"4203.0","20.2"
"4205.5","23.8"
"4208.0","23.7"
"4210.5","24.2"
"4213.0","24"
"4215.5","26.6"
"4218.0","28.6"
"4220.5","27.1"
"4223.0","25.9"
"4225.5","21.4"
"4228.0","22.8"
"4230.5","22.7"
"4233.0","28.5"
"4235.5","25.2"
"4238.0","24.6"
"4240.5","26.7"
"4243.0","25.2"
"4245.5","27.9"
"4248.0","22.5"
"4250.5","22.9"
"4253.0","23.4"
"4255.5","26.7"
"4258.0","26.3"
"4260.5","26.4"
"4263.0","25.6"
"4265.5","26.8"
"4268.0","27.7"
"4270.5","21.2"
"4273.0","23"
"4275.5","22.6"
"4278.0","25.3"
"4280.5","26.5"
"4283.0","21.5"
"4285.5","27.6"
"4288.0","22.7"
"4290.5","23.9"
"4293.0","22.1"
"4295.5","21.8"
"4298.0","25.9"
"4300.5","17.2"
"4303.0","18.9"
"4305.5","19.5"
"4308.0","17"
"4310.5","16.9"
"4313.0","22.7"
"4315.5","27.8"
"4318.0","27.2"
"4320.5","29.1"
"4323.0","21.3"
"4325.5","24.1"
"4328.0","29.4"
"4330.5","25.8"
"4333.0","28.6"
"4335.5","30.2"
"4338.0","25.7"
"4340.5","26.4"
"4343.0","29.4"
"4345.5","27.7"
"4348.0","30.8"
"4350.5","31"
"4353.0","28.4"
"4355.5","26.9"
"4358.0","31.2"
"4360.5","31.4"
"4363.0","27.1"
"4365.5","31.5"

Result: 4.9 angstrom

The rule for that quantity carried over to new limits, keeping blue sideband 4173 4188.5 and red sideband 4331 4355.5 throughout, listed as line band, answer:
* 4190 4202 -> 0.0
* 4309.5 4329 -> 2.0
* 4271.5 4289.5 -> 1.5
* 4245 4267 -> 0.0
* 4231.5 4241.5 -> -0.6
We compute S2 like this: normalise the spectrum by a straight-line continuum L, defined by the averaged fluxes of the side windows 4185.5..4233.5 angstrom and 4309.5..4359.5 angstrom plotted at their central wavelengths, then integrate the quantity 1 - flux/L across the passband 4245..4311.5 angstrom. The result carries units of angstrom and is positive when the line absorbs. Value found 6.3 angstrom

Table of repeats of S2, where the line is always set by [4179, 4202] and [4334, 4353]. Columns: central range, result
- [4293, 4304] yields 2.4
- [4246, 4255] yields 0.6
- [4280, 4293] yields 1.3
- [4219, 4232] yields 0.2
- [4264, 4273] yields 0.4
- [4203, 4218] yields -0.3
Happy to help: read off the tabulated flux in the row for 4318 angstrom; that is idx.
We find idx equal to 27.2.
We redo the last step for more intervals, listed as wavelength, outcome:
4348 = 30.8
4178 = 23.2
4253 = 23.4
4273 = 23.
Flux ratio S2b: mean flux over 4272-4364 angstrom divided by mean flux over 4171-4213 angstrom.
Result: 1.10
